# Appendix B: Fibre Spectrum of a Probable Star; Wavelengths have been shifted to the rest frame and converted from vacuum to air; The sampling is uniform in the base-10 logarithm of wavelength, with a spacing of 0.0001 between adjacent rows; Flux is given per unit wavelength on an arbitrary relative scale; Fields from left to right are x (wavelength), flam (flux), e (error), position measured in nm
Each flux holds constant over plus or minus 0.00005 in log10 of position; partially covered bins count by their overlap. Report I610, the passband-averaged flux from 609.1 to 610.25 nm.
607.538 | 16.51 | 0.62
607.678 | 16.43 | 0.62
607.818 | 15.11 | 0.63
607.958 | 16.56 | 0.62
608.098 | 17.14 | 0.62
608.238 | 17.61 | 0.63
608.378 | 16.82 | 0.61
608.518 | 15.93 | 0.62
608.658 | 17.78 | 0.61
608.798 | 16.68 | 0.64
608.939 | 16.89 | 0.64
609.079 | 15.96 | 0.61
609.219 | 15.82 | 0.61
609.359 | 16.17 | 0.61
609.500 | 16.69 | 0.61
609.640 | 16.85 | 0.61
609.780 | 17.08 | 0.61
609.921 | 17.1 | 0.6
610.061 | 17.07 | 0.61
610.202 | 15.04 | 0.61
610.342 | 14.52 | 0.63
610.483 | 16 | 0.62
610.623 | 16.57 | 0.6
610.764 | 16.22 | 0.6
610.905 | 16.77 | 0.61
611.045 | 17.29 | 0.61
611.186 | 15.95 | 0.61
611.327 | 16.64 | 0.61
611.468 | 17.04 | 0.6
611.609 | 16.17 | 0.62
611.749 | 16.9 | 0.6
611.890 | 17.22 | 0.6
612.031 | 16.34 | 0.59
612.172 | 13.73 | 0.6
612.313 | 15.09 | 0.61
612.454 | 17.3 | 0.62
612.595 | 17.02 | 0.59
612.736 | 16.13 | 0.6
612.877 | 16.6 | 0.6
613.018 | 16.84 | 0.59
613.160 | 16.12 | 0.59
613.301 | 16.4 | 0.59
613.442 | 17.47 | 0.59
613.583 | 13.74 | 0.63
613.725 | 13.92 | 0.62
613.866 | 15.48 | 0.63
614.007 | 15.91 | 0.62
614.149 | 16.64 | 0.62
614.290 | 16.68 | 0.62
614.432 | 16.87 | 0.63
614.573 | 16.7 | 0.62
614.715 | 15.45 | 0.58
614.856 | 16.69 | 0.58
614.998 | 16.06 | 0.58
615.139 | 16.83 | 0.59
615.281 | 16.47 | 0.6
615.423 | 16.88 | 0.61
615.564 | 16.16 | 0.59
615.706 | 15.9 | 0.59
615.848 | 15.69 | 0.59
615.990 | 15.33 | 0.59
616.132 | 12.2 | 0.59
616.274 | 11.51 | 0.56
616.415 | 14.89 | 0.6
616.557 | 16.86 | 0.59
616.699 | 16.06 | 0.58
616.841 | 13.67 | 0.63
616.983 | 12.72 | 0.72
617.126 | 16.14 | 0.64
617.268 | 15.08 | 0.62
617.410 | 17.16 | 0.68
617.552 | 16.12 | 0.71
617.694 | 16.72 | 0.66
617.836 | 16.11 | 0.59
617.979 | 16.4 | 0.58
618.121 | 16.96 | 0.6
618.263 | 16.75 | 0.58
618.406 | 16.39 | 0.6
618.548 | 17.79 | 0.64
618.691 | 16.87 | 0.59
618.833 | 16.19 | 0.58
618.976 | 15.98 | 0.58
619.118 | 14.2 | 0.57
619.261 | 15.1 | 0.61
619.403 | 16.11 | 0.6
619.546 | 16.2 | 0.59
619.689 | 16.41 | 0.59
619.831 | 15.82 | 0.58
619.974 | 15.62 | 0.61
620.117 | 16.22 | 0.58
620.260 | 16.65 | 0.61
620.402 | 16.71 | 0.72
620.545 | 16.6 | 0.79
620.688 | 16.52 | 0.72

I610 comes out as 16.5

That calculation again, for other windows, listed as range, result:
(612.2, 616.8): 15.8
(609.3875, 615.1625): 16.3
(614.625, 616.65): 15.5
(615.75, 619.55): 15.6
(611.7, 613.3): 16.3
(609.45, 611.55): 16.4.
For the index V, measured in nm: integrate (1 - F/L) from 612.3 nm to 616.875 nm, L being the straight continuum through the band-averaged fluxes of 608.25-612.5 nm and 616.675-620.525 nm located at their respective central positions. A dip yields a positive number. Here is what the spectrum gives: 0.11 nm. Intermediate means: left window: 16.4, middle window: 15.8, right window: 16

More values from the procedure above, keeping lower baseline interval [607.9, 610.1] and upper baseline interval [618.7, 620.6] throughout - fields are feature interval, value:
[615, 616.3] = 0.07 nm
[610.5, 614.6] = 0.06 nm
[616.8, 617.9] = 0.05 nm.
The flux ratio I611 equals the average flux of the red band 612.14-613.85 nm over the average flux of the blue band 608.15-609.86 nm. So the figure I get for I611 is 0.95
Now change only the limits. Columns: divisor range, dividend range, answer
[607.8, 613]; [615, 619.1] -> 0.96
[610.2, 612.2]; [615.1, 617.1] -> 0.93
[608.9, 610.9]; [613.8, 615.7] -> 1.00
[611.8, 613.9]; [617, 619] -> 1.03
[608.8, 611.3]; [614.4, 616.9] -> 0.95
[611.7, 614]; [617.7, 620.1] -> 1.01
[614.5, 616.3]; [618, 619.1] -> 1.06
